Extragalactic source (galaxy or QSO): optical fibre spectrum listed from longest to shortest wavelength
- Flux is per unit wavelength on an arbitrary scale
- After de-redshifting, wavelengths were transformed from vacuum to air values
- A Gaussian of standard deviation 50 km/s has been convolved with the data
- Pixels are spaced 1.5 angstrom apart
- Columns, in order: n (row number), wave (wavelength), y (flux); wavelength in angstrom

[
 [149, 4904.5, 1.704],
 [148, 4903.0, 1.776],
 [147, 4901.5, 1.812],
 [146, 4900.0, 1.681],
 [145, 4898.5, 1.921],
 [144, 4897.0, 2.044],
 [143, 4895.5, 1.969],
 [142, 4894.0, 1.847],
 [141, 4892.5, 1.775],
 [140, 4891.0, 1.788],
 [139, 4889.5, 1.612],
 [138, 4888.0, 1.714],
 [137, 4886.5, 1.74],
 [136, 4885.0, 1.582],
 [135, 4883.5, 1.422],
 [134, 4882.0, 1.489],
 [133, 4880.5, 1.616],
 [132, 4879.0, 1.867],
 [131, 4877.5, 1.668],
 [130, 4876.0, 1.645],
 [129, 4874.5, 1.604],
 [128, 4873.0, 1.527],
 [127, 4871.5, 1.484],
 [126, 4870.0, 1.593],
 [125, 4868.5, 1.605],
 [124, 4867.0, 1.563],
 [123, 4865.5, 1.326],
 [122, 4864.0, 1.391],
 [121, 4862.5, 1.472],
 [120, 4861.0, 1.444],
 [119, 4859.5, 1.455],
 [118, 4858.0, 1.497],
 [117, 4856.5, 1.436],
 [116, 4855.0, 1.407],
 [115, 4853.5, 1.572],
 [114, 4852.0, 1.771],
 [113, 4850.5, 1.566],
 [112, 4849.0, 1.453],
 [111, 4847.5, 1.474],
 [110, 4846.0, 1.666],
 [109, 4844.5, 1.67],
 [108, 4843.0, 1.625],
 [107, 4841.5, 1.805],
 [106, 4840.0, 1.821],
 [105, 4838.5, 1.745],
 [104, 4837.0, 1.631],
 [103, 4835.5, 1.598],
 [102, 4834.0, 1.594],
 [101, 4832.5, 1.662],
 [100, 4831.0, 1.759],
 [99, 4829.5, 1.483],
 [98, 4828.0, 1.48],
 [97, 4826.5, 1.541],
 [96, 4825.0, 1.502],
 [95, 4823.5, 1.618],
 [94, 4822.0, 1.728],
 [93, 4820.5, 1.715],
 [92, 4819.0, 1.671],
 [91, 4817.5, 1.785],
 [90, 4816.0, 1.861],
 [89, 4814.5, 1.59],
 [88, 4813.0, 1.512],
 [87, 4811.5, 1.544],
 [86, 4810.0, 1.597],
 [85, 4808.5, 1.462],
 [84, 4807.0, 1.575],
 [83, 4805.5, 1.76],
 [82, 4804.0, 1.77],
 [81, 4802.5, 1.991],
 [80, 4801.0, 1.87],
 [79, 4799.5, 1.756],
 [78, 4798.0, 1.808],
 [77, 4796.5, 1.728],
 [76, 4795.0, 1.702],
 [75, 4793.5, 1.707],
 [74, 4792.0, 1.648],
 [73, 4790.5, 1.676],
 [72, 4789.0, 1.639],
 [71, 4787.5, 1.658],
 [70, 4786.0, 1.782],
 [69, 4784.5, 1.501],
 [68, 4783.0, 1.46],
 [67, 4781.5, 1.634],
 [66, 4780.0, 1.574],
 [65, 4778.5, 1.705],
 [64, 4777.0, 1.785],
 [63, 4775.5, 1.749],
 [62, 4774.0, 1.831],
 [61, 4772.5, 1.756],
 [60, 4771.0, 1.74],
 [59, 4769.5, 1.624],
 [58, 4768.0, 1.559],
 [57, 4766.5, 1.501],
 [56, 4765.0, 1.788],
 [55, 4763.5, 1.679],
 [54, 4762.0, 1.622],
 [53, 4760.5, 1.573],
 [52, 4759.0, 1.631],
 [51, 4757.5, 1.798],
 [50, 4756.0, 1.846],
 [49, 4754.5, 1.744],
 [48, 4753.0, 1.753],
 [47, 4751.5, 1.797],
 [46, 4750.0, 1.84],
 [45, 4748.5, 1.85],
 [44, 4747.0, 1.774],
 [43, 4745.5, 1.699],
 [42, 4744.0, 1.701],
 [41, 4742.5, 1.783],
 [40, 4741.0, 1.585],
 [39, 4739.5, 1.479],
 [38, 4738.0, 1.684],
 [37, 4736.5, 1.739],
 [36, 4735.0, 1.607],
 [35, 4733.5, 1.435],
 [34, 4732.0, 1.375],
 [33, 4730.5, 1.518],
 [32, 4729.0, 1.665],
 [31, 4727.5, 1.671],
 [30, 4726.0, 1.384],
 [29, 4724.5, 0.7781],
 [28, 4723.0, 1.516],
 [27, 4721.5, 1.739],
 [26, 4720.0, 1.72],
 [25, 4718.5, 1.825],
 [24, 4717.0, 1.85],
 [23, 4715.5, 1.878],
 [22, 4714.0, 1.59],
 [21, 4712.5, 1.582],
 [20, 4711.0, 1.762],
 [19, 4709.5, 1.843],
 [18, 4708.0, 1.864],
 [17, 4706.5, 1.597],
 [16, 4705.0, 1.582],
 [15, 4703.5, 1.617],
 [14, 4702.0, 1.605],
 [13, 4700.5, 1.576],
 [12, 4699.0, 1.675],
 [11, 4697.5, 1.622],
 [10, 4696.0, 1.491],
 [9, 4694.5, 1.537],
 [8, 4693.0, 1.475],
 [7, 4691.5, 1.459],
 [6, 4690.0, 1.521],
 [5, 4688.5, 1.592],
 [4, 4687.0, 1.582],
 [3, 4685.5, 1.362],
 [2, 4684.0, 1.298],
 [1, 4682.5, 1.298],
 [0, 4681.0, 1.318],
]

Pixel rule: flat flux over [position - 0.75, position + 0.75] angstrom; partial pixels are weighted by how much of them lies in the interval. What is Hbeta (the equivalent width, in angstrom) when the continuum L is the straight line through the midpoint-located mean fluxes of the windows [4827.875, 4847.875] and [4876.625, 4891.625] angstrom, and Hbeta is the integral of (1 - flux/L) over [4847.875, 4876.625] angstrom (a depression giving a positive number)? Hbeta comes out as 2.4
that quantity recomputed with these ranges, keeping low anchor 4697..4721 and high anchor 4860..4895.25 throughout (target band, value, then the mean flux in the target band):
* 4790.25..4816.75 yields -0.8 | 1.7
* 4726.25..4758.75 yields 0.1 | 1.68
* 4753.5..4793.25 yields -0.3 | 1.67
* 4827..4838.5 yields 0.1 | 1.61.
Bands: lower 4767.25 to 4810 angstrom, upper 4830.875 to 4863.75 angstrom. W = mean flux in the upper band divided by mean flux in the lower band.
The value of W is 0.94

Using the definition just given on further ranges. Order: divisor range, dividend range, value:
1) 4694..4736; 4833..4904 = 1.02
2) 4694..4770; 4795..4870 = 0.98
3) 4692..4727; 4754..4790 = 1.04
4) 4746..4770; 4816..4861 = 0.94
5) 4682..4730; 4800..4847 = 1.05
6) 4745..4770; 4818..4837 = 0.94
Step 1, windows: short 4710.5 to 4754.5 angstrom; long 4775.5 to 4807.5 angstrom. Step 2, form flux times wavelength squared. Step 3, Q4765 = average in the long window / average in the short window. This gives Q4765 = 1.1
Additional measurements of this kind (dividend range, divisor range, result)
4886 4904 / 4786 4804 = 1.08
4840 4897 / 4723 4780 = 1.02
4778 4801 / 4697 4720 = 1.02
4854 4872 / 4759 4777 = 0.91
